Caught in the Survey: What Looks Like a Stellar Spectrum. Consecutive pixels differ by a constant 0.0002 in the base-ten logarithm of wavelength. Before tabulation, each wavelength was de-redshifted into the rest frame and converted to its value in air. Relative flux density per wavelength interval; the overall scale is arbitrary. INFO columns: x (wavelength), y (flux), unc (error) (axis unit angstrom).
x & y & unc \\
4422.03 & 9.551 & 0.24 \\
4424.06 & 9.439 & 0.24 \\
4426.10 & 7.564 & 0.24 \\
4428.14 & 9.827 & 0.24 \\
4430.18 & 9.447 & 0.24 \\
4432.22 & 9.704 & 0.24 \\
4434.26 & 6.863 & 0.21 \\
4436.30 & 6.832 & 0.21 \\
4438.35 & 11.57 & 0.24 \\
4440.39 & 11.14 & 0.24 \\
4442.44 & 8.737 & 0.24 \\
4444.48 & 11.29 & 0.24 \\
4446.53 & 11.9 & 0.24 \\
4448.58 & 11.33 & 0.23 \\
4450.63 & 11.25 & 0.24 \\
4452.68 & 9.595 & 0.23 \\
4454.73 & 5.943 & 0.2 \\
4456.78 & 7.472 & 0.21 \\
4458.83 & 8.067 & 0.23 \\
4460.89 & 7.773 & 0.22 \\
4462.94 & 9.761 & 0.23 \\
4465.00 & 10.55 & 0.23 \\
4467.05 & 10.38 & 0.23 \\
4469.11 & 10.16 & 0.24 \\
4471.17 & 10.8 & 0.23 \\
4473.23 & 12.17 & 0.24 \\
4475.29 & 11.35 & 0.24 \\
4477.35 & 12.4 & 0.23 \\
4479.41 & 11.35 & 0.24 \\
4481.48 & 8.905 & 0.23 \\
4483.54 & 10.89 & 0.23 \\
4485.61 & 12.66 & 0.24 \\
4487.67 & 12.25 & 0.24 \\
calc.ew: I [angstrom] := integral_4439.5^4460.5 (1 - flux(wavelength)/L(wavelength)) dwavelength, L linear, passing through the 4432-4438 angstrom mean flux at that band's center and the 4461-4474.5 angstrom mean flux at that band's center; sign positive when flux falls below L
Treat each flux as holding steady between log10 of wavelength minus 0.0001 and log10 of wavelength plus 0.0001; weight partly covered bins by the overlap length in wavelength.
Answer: -1.35 angstrom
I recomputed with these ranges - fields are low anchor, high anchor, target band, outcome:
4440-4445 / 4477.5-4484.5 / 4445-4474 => 1.7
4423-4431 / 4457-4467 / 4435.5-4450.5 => -2.4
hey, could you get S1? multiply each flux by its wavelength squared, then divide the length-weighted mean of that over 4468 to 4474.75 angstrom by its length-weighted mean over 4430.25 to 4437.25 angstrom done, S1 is 1.4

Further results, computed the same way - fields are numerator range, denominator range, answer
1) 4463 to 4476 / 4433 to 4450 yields 1.10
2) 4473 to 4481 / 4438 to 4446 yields 1.10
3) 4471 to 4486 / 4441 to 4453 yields 1.06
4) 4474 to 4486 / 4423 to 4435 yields 1.29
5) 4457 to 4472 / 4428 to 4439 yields 1.09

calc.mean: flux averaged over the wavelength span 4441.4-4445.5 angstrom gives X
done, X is 10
